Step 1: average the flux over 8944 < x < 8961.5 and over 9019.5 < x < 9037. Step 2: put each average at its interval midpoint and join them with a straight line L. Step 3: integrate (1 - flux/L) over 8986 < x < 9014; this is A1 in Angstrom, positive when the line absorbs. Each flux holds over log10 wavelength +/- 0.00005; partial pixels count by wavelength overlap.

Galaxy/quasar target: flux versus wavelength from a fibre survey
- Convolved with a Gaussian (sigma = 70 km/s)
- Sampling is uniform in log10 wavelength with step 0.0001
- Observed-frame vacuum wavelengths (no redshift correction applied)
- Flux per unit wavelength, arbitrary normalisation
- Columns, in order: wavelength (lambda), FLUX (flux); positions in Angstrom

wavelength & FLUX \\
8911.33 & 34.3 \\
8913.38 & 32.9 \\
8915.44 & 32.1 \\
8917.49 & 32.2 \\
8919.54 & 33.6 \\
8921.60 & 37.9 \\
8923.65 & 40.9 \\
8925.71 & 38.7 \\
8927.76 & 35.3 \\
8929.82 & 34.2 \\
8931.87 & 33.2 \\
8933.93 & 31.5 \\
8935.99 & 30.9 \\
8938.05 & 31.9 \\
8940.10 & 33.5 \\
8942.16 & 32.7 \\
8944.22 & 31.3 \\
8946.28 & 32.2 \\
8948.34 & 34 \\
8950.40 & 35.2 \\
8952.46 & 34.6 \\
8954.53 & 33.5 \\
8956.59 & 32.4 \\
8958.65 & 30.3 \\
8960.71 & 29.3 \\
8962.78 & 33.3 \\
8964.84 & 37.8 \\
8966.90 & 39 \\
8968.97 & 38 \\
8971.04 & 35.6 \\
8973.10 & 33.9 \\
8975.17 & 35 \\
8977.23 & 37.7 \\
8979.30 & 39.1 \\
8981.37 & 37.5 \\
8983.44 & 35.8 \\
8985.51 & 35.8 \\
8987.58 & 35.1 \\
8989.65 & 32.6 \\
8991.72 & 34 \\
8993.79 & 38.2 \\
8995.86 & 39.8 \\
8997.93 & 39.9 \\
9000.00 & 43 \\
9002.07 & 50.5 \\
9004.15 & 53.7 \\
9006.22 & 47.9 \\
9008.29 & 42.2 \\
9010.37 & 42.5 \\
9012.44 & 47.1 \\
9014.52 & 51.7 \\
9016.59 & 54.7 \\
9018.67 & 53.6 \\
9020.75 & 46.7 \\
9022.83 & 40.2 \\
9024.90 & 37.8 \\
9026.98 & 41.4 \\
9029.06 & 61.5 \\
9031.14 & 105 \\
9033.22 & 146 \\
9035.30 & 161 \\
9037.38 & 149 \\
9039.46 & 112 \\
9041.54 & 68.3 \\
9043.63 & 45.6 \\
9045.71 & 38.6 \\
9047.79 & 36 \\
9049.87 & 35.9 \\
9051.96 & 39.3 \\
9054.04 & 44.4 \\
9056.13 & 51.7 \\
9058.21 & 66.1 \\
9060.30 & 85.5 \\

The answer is 9.5 Angstrom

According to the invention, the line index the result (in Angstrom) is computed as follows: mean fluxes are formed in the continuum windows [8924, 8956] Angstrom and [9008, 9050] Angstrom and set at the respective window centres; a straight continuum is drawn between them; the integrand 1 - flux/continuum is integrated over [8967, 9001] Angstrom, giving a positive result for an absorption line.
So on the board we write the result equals 9.2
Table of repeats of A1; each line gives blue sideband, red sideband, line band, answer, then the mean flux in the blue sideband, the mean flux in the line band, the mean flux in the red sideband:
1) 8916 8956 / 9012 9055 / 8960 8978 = 3.90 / 34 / 35.6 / 67.7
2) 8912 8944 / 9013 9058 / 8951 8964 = 3.23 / 34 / 32.4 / 67.4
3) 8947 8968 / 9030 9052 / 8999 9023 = 6.96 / 33.9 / 48.1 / 87.1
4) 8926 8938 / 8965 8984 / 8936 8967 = 1.59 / 33.3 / 33.2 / 36.9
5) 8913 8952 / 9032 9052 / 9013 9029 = 5.92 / 33.9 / 47.5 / 85.5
